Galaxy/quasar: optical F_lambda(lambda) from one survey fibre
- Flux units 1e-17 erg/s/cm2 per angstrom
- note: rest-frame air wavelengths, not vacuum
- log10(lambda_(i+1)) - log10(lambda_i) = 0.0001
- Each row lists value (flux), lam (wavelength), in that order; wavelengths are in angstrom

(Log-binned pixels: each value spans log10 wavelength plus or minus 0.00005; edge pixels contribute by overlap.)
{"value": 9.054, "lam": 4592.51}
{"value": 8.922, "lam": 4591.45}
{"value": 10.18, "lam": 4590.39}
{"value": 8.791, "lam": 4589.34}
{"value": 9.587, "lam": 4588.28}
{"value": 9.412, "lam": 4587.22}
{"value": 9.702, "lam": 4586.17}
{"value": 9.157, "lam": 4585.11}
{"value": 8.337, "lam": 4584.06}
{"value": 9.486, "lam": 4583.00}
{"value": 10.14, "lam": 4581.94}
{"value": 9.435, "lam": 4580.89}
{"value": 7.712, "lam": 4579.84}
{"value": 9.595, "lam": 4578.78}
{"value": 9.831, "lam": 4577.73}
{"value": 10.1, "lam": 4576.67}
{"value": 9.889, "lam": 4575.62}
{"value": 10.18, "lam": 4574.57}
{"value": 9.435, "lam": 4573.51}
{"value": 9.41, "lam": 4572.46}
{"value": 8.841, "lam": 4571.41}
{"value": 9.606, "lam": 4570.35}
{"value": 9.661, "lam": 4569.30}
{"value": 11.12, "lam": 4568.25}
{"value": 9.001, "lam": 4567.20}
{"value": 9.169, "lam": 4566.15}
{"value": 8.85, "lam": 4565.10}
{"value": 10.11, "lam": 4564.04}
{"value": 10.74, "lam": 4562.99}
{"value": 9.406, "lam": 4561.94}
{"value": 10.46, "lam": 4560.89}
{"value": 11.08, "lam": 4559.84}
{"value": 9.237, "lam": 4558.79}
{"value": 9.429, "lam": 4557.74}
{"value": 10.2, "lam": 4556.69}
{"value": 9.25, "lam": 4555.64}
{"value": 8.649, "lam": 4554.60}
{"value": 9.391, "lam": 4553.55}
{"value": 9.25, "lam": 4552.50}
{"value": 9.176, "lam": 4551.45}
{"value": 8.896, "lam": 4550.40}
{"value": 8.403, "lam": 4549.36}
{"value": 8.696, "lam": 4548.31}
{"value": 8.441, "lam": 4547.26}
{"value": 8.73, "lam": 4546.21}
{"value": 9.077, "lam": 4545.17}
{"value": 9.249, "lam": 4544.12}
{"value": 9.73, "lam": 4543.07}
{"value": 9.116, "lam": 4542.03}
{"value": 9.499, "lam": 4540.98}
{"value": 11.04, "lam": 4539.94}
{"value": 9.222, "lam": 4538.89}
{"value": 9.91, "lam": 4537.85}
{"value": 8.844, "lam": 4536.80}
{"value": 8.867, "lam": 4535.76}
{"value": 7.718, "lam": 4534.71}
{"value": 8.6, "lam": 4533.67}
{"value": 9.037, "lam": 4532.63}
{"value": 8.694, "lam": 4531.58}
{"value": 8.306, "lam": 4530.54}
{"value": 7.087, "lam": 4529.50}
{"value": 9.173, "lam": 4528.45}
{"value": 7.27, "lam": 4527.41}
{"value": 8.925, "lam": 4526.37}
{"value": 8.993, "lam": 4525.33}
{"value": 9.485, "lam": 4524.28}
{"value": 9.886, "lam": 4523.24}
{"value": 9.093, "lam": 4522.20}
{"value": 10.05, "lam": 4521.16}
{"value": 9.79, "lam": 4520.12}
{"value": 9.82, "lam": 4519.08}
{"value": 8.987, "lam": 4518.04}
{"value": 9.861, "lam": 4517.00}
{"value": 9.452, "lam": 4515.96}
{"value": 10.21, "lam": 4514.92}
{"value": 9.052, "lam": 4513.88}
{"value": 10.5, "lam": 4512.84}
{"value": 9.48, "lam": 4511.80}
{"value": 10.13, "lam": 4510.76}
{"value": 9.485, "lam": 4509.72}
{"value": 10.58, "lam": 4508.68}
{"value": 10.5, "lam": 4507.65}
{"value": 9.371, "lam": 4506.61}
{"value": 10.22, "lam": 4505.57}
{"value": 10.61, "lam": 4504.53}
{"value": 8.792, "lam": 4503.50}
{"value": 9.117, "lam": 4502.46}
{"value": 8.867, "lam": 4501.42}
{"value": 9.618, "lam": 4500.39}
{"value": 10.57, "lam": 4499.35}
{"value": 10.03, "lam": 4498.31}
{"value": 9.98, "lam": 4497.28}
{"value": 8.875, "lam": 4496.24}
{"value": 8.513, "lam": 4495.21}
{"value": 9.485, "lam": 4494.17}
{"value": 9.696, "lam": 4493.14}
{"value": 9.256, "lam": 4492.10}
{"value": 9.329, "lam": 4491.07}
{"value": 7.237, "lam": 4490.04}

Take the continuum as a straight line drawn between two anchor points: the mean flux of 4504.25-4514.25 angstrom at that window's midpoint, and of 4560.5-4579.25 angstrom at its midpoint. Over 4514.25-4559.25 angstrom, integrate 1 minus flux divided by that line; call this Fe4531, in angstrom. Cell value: 3.4 angstrom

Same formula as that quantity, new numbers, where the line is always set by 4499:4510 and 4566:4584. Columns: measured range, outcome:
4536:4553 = 0.8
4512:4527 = 0.3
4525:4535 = 1.4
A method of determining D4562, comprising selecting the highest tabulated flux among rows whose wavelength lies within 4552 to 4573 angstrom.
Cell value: 11.12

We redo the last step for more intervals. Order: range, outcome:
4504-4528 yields 10.61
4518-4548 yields 11.04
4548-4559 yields 10.2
